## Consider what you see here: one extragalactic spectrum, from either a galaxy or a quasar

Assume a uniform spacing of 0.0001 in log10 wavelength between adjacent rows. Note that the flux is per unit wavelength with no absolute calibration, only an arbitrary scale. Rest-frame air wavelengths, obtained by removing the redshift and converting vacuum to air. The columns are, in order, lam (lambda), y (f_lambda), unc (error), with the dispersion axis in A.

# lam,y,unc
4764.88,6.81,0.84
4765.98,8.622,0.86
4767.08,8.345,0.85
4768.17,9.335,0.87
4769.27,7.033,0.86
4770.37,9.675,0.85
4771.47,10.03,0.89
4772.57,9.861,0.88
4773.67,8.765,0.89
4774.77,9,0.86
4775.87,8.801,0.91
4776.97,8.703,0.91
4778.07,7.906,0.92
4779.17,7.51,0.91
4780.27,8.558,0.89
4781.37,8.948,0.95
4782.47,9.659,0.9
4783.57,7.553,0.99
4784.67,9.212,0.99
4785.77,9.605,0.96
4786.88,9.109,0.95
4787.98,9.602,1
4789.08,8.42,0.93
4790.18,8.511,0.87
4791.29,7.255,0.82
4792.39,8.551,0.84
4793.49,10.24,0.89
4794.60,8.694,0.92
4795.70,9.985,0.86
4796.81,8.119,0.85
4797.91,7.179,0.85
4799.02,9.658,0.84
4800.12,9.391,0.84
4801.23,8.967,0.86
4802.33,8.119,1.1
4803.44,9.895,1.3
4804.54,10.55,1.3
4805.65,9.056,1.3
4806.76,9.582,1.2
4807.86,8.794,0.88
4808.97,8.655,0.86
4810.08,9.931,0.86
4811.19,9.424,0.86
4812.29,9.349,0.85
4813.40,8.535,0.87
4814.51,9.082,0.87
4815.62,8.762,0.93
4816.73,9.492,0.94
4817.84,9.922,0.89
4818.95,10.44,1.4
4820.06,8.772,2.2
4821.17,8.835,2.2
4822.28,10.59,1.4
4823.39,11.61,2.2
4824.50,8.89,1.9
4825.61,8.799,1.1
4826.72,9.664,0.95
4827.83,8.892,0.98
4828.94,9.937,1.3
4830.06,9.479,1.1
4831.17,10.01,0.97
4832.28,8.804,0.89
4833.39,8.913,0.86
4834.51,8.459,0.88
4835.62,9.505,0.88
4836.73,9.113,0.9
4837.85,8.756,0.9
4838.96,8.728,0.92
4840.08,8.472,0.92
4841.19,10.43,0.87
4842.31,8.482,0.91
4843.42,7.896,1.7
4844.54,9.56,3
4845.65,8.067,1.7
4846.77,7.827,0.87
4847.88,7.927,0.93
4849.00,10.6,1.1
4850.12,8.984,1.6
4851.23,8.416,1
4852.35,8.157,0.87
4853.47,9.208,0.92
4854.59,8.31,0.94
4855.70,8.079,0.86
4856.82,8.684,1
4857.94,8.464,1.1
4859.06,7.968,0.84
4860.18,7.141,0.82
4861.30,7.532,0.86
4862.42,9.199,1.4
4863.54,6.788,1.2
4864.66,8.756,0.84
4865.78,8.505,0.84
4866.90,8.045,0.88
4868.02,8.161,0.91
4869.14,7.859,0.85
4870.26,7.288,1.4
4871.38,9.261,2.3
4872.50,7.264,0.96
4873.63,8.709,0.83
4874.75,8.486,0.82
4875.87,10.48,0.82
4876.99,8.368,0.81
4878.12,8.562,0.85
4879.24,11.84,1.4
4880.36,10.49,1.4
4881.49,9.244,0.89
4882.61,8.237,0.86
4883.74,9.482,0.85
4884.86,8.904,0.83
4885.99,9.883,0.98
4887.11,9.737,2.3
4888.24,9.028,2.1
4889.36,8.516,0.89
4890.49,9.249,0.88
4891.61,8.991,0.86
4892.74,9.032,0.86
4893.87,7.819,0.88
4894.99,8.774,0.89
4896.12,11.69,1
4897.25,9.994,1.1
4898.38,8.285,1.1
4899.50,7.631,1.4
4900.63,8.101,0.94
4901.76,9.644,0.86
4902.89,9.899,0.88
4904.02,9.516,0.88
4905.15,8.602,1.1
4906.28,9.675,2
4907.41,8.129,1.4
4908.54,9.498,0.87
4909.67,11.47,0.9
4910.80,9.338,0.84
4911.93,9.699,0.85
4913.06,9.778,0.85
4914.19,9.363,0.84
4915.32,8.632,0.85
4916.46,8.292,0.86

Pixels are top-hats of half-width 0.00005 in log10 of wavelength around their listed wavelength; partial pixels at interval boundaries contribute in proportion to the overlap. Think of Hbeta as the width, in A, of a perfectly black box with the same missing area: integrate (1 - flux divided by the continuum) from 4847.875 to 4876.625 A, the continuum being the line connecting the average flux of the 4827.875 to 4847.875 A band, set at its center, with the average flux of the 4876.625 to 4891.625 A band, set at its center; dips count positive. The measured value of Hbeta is 2.4 A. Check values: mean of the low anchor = 8.94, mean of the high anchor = 9.35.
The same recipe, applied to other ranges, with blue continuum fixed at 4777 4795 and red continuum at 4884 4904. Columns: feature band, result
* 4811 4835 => -1.5 A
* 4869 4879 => 0.5 A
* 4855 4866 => 1.1 A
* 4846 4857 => 0.5 A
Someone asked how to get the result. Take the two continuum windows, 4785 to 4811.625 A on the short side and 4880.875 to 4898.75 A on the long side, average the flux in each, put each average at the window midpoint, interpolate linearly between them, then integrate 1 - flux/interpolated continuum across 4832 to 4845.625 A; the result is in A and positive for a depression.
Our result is 0.3 A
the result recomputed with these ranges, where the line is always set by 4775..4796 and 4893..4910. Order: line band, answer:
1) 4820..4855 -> -0.4 A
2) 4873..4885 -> -0.3 A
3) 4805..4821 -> -0.7 A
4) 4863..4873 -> 1.2 A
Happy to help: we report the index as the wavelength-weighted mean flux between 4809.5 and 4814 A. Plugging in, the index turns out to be 9.3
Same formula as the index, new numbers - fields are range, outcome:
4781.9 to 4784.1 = 8.63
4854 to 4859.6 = 8.31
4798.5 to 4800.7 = 9.52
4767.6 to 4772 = 9.01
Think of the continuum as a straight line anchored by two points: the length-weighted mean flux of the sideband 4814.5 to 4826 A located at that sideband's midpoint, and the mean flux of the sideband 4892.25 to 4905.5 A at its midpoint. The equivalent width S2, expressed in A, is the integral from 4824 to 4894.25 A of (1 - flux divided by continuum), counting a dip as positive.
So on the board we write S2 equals 4.08 A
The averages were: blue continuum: 9.6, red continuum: 9.09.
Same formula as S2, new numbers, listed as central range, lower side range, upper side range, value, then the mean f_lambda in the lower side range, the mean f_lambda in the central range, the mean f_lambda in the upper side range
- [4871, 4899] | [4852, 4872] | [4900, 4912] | -1.3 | 8.19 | 9.21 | 9.39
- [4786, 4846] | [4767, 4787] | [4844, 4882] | -3.0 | 8.83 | 9.15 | 8.59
